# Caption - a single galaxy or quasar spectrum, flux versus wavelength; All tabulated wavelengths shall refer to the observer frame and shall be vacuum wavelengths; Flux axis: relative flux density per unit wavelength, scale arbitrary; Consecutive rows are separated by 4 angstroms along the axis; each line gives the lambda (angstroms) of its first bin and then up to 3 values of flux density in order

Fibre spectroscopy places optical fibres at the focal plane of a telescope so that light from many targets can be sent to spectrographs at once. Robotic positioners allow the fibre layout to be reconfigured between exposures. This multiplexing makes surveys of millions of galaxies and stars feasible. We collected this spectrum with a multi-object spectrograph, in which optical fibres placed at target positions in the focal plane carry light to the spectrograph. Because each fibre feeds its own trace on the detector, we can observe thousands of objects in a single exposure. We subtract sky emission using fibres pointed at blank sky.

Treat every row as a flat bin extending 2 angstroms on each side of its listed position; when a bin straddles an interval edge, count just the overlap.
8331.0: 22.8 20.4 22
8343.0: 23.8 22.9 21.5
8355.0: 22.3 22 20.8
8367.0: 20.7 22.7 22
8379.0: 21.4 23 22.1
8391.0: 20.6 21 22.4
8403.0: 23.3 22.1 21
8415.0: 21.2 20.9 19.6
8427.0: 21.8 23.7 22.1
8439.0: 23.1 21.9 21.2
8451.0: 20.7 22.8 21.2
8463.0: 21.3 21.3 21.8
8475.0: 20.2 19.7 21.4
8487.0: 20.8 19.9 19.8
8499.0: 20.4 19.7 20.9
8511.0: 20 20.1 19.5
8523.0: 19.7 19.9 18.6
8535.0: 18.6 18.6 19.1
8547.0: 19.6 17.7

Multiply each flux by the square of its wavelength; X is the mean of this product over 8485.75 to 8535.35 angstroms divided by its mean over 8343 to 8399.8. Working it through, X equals 0.9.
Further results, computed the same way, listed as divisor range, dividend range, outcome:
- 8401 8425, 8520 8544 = 0.92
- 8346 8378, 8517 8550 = 0.91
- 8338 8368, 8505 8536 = 0.93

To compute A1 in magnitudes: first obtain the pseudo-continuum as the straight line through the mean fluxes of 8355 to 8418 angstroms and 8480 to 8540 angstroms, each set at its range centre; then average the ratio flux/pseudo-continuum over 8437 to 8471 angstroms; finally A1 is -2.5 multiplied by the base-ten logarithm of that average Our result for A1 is -0.05 mag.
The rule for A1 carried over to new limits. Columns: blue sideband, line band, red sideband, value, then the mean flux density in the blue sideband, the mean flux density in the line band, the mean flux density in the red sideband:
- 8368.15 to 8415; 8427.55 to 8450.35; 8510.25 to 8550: -0.062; 21.9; 22.3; 19.3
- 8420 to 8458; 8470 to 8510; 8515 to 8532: 0.002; 21.8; 20.4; 19.6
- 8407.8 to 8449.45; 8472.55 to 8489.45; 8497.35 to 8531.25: 0.003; 21.7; 20.5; 19.9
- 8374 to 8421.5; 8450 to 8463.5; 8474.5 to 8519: -0.038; 21.7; 21.6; 20.2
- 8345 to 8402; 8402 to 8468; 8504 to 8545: -0.042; 21.8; 21.7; 19.5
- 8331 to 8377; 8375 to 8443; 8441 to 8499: -0.017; 22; 21.8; 21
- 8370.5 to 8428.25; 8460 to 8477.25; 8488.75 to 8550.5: -0.035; 21.6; 21.1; 19.6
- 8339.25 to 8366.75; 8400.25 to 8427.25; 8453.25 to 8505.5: 0.003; 22.1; 21.4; 20.8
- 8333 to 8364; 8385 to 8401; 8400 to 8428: 0.005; 22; 21.5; 21.4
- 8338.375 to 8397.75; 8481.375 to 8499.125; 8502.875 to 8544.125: -0.022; 21.9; 20.4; 19.5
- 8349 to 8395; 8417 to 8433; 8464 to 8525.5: -0.019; 21.7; 21.5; 20.4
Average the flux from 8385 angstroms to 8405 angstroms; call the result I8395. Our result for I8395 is 21.9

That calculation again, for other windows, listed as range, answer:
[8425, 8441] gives 22.7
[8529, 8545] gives 18.7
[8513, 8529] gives 19.8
